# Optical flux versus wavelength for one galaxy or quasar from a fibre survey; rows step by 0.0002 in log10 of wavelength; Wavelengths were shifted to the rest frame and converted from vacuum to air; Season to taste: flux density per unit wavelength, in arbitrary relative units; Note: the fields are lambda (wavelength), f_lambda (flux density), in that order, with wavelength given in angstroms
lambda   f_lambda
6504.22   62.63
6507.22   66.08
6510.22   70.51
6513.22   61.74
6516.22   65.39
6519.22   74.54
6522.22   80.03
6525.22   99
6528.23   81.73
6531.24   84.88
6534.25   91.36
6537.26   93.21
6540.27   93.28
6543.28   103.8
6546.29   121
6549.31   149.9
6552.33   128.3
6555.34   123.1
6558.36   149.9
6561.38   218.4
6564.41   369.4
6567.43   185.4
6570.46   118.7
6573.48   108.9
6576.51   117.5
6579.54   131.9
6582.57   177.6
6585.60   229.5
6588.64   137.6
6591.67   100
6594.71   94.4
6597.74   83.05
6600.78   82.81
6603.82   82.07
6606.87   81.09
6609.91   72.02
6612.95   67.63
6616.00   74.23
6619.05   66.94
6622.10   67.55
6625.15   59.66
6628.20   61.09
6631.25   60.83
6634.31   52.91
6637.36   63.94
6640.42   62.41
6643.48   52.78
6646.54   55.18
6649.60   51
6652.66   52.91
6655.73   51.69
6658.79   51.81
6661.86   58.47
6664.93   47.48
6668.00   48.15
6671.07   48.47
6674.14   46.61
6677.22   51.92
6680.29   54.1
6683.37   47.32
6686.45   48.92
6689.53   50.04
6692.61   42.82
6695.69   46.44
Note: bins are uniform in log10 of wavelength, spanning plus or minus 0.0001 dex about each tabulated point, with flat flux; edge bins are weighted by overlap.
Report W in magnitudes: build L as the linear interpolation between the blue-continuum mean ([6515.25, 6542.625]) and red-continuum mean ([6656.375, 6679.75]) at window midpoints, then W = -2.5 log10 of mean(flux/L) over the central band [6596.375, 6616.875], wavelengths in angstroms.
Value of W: -0.17 mag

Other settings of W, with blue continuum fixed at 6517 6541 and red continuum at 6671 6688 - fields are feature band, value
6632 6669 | 0.048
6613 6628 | -0.041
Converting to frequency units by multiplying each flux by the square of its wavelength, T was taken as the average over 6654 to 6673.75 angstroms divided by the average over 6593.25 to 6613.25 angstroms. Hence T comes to 0.64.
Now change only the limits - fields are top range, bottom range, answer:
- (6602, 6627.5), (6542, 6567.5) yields 0.42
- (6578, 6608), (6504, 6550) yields 1.41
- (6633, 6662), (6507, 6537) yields 0.73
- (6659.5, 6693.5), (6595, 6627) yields 0.68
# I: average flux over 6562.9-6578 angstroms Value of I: 180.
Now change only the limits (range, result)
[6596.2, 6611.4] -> 80.3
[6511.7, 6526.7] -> 76.1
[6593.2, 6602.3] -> 86.8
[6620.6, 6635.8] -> 60.4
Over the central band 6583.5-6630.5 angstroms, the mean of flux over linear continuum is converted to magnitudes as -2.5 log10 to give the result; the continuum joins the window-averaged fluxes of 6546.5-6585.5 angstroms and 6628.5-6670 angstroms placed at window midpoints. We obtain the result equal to 0.24 mag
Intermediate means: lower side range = 166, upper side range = 54.7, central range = 91.2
